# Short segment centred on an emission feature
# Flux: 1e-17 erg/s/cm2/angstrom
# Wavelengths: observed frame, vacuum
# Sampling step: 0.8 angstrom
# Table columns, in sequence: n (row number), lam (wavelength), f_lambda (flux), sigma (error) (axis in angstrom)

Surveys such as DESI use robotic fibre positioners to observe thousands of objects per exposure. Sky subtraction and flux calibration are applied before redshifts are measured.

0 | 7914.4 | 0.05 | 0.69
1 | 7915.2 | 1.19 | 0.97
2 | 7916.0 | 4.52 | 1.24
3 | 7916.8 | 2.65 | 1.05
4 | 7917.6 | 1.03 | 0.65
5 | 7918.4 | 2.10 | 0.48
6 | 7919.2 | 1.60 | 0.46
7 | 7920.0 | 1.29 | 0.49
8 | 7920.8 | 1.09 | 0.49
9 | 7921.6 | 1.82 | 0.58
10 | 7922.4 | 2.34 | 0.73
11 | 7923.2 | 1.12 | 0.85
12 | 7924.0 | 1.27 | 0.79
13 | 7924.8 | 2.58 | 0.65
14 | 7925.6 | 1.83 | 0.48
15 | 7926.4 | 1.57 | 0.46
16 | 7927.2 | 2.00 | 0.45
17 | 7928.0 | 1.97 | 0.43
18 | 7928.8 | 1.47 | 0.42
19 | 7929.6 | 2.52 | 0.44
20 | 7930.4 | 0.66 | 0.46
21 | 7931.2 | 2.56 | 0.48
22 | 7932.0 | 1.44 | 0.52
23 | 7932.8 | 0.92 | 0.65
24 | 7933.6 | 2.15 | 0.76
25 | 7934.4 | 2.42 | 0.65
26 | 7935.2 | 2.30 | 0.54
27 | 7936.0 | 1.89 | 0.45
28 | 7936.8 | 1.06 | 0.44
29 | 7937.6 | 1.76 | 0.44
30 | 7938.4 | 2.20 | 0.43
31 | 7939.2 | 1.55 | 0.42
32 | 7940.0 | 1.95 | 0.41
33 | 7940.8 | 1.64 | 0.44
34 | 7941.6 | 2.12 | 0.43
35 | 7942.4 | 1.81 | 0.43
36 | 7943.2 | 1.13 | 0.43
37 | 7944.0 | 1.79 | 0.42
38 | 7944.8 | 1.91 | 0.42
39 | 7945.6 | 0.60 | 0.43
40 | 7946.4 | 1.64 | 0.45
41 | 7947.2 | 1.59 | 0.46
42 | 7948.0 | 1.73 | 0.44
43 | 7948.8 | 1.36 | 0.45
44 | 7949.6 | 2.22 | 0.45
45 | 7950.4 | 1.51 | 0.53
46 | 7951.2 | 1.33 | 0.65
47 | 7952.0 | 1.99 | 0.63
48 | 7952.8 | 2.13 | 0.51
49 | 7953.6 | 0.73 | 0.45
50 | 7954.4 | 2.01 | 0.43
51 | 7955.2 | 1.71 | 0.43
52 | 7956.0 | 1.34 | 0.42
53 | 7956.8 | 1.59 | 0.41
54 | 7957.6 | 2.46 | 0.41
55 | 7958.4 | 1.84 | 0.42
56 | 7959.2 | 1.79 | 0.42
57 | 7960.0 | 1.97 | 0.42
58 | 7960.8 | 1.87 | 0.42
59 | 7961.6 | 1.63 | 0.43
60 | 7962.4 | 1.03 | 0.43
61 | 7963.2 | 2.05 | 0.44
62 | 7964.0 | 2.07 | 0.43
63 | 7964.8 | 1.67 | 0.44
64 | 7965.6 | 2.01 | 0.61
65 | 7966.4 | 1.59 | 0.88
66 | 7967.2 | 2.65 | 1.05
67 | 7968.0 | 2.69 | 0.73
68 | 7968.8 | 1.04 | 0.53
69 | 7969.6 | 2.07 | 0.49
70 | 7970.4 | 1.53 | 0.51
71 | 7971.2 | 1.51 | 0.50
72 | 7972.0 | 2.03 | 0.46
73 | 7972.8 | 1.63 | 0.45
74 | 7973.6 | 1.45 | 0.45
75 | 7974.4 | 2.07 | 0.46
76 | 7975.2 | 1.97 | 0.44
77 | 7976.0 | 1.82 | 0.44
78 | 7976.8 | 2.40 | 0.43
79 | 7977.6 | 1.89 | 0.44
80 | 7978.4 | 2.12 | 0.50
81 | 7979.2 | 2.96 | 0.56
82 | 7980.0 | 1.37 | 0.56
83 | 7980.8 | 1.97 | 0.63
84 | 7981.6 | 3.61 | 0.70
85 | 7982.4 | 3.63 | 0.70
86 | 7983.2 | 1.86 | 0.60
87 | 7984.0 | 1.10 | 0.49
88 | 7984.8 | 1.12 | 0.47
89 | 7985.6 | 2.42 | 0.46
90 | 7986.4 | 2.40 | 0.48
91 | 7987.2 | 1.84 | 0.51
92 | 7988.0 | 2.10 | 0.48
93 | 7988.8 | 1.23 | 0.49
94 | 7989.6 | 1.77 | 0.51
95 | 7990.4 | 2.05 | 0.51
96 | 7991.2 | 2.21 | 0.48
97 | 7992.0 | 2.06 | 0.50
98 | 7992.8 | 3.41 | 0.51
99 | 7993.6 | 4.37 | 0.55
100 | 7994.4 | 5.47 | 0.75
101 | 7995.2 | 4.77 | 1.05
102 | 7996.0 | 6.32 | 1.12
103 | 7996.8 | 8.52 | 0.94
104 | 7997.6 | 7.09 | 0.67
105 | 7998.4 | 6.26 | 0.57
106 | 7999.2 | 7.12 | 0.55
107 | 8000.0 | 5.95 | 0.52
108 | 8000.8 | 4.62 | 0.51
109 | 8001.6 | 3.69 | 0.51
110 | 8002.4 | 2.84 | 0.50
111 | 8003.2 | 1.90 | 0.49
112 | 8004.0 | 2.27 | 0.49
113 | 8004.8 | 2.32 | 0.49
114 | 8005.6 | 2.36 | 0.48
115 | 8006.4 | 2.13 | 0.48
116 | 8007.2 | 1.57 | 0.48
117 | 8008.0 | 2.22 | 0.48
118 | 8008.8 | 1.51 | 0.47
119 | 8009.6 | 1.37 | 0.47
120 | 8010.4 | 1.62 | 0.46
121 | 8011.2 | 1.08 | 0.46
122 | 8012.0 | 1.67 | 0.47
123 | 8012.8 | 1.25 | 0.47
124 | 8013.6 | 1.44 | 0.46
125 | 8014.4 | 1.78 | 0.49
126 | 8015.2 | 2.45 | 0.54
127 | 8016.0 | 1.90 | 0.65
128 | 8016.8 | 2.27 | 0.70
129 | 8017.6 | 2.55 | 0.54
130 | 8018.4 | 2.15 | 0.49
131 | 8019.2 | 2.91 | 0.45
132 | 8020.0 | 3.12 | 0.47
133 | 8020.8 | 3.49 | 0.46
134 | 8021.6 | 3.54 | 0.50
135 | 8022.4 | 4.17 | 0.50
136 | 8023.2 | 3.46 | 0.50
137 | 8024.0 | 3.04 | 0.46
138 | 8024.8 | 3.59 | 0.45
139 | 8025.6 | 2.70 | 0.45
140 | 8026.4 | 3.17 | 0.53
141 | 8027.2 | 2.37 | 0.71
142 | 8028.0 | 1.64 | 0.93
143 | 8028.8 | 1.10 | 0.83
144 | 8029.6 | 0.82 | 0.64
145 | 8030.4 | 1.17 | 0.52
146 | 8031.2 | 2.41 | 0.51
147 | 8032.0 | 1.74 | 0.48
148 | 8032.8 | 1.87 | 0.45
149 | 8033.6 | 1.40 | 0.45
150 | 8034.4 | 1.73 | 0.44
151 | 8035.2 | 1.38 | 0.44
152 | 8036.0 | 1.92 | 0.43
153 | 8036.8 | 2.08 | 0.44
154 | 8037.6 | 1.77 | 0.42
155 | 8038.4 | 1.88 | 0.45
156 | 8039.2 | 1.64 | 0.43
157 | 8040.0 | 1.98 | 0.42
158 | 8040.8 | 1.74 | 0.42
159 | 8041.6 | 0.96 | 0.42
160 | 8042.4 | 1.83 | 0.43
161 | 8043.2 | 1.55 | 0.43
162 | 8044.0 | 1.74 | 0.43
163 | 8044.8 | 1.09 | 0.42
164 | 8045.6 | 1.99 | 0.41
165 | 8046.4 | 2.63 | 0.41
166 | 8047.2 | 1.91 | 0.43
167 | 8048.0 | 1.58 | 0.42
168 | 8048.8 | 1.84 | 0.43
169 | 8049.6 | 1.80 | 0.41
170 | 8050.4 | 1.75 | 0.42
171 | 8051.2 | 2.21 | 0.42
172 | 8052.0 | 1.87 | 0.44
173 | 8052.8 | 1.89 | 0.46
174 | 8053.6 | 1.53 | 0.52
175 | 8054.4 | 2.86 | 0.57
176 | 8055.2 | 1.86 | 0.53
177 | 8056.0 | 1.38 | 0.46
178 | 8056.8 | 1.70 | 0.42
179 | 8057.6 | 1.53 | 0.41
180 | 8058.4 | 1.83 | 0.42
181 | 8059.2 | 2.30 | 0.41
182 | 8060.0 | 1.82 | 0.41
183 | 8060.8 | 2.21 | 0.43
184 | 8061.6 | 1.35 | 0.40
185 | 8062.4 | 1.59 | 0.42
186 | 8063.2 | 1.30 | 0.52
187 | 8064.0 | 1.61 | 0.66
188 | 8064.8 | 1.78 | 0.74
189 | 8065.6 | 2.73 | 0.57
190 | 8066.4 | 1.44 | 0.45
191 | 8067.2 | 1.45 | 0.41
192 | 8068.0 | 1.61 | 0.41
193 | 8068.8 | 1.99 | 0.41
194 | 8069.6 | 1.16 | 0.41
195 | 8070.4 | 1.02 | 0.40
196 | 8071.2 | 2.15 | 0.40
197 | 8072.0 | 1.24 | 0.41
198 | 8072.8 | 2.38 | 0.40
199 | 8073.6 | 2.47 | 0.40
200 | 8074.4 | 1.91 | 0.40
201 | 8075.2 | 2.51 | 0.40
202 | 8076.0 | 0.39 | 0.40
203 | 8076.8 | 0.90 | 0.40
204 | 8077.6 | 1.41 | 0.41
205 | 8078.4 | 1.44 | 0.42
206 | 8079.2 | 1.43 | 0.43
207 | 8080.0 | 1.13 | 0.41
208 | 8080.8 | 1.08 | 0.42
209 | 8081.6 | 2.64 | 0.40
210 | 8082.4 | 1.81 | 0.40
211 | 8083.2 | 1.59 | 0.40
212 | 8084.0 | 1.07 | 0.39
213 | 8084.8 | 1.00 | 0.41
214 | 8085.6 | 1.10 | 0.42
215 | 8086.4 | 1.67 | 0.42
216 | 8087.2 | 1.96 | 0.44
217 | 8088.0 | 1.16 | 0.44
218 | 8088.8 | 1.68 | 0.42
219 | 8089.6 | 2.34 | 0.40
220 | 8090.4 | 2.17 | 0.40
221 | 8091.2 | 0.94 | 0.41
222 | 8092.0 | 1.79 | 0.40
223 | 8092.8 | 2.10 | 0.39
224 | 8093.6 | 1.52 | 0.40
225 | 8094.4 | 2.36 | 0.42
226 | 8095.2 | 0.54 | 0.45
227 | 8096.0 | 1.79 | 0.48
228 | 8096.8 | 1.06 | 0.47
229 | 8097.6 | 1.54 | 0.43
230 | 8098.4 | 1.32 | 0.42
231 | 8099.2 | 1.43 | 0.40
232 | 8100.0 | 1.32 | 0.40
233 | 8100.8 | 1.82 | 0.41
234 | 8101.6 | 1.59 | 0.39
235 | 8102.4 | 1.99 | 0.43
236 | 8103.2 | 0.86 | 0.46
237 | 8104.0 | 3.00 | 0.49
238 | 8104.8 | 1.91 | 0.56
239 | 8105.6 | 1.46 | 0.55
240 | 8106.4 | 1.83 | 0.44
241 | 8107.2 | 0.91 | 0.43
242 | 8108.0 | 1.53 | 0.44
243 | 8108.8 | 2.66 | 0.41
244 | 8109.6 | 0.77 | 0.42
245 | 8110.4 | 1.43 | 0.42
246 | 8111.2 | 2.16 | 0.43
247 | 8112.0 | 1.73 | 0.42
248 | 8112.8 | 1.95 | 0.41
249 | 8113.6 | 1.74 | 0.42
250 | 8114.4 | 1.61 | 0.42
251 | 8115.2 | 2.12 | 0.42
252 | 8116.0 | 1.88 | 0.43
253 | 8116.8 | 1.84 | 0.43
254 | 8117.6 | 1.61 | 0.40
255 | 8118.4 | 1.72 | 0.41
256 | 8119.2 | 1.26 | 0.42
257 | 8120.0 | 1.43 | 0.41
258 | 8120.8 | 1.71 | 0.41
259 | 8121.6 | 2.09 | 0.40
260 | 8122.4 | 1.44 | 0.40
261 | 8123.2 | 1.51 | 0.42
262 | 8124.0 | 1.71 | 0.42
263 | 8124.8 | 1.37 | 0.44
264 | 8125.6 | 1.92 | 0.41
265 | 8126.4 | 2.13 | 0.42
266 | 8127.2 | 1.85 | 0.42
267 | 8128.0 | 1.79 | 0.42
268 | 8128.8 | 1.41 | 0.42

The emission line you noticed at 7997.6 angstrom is H-alpha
